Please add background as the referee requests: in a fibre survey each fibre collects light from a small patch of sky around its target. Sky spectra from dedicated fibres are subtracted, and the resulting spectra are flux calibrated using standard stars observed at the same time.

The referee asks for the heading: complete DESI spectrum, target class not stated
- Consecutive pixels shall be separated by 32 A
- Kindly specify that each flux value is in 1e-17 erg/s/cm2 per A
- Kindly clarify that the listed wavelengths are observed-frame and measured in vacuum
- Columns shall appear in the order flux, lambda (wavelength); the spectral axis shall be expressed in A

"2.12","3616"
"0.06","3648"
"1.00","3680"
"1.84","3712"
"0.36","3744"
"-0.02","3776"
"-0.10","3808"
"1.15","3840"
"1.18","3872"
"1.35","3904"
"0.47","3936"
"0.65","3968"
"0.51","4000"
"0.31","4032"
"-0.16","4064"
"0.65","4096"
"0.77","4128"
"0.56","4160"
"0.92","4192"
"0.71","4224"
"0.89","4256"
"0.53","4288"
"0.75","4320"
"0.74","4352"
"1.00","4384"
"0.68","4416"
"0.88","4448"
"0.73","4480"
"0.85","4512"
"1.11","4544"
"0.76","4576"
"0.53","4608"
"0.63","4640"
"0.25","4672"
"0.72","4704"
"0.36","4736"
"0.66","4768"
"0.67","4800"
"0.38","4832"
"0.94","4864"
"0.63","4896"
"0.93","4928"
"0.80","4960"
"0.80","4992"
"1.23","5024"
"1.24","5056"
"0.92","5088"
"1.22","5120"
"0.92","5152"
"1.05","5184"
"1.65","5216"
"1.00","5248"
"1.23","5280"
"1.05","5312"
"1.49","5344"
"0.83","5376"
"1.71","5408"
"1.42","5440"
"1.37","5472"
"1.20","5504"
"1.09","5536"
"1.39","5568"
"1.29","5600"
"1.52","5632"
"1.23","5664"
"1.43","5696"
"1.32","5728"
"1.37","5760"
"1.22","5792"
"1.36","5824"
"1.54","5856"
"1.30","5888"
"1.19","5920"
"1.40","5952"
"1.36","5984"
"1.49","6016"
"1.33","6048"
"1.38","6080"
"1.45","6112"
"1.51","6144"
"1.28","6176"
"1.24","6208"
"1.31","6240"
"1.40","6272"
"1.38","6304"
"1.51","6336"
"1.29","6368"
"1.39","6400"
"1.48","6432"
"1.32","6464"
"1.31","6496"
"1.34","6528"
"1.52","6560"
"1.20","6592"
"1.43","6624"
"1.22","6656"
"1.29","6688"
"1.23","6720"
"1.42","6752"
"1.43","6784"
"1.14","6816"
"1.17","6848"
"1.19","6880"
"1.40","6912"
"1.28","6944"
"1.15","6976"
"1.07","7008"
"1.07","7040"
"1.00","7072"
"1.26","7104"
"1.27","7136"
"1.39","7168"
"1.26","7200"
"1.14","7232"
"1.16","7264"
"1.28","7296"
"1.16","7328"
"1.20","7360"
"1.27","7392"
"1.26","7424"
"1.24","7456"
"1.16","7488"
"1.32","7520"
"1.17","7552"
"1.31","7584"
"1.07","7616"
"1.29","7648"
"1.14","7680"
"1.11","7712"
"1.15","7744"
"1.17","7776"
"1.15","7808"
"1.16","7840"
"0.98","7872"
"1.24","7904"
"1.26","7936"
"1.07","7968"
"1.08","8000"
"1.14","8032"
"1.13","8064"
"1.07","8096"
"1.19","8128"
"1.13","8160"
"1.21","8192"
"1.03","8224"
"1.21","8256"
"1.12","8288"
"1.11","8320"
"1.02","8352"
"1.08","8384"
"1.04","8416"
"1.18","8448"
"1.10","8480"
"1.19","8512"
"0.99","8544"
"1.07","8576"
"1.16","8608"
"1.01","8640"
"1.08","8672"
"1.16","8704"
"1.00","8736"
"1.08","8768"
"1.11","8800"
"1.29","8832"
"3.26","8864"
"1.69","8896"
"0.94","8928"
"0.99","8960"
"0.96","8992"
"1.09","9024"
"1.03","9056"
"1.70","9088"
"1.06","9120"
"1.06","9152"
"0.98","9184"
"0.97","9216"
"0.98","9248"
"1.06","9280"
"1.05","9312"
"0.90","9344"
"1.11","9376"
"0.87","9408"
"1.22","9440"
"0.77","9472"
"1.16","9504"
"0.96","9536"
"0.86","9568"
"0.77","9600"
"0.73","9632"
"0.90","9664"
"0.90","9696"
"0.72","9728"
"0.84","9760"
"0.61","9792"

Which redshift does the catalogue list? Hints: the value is 0.35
